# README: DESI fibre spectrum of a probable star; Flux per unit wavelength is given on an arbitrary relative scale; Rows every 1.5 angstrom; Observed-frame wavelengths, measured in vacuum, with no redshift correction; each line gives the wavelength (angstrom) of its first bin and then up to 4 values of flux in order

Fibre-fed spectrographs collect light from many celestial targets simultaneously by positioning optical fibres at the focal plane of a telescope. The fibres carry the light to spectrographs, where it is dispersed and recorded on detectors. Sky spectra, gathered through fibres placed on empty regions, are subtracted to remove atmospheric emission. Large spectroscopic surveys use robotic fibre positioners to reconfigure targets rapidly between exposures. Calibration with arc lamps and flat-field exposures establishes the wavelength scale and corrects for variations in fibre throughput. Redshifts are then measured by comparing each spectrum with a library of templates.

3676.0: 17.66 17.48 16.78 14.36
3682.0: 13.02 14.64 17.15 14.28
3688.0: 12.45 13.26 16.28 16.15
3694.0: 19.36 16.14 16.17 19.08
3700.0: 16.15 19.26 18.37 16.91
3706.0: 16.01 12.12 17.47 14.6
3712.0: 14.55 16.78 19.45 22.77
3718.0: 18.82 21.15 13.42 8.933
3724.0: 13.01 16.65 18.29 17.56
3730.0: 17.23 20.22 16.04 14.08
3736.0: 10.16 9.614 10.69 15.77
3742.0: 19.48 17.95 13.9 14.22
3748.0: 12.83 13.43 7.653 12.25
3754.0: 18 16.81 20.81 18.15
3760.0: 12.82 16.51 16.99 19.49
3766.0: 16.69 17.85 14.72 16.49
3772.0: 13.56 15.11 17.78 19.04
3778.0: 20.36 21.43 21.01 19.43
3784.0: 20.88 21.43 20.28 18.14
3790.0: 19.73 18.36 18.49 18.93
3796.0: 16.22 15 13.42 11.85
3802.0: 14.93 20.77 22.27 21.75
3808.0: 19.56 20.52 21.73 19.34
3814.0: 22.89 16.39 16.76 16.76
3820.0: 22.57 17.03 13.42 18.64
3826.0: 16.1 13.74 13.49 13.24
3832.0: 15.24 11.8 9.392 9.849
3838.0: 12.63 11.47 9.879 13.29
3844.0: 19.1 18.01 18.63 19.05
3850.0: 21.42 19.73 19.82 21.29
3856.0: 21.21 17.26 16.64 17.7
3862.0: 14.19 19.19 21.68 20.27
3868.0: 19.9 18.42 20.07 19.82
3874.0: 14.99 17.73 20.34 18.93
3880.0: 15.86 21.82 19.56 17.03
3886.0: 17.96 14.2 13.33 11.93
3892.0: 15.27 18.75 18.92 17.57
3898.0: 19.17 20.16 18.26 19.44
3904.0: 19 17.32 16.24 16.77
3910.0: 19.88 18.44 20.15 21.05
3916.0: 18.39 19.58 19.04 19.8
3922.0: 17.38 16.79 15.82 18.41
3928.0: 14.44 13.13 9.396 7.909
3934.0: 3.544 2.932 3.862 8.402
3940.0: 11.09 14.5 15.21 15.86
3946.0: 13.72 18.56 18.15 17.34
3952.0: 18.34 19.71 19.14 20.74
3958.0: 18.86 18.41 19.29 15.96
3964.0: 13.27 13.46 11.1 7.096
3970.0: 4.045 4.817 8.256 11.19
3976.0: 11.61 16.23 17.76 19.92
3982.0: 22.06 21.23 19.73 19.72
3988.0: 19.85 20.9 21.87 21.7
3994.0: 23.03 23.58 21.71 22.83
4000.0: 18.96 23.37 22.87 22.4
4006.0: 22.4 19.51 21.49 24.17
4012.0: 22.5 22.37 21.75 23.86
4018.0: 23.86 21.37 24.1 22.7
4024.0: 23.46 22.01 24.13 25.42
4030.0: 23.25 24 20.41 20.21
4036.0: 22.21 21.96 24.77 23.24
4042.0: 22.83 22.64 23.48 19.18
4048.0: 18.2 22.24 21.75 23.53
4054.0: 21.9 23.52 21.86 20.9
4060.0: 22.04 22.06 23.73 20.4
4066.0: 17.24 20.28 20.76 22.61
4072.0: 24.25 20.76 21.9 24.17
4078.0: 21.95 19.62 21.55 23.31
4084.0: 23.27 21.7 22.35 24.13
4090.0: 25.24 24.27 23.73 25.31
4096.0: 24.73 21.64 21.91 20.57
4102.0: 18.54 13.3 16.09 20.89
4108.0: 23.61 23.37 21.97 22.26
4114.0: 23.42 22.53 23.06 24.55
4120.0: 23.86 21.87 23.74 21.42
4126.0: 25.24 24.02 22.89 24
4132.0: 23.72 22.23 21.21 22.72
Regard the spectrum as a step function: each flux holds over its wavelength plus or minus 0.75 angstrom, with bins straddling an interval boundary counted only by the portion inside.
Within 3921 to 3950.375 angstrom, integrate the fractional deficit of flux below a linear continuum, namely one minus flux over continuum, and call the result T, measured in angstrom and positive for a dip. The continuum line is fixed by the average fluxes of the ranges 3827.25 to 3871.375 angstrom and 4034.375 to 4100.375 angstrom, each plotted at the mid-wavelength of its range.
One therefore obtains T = 9.5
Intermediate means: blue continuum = 16.6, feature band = 12.7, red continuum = 22.3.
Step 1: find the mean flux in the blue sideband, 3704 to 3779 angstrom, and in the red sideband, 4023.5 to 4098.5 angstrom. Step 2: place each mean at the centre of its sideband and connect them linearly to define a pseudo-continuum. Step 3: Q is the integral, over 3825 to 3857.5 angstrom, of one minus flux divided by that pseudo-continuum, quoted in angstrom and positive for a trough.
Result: 4.1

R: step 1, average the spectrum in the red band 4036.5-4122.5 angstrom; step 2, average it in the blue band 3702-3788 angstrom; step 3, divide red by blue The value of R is 1.3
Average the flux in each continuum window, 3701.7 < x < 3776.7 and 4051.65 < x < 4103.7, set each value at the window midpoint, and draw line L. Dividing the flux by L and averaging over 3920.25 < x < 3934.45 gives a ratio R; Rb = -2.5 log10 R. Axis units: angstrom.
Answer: 0.37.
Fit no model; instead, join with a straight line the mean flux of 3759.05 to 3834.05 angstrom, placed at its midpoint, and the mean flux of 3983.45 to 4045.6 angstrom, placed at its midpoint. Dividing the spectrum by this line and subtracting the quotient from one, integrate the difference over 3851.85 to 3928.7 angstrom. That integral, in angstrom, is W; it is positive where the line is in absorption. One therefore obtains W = 5.7 angstrom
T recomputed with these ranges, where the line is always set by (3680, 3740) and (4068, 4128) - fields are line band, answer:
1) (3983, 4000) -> -0.7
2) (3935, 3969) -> 8.9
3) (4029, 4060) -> -1.0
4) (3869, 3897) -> 1.8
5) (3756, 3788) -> -2.4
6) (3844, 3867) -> -1.0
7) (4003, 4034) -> -2.6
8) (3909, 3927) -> 0.6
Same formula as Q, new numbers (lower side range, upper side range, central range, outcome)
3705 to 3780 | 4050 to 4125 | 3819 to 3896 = 4.80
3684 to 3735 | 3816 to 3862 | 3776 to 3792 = -3.70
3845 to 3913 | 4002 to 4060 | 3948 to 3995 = 9.44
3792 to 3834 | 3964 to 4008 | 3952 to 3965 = -0.39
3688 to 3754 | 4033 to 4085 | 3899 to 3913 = 0.45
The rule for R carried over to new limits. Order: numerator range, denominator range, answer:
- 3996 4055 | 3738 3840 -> 1.34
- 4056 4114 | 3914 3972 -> 1.52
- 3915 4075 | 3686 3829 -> 1.12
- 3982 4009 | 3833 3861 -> 1.32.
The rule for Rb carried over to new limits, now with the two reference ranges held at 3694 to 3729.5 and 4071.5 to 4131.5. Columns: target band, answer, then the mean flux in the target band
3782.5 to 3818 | -0.04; 18.7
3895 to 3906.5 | 0.05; 18.7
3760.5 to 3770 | 0.04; 16.9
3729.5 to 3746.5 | 0.15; 14.9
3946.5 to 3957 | 0.09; 18.7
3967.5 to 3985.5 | 0.46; 13.5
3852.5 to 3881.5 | 0.01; 18.8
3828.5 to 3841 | 0.47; 12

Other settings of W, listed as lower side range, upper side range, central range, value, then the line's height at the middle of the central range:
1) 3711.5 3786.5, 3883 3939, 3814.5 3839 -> 1.9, 16.1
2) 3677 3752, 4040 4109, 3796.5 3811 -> -0.7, 17.2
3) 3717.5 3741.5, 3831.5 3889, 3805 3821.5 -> -3.4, 16.5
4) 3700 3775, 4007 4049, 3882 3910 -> 3.0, 19.5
